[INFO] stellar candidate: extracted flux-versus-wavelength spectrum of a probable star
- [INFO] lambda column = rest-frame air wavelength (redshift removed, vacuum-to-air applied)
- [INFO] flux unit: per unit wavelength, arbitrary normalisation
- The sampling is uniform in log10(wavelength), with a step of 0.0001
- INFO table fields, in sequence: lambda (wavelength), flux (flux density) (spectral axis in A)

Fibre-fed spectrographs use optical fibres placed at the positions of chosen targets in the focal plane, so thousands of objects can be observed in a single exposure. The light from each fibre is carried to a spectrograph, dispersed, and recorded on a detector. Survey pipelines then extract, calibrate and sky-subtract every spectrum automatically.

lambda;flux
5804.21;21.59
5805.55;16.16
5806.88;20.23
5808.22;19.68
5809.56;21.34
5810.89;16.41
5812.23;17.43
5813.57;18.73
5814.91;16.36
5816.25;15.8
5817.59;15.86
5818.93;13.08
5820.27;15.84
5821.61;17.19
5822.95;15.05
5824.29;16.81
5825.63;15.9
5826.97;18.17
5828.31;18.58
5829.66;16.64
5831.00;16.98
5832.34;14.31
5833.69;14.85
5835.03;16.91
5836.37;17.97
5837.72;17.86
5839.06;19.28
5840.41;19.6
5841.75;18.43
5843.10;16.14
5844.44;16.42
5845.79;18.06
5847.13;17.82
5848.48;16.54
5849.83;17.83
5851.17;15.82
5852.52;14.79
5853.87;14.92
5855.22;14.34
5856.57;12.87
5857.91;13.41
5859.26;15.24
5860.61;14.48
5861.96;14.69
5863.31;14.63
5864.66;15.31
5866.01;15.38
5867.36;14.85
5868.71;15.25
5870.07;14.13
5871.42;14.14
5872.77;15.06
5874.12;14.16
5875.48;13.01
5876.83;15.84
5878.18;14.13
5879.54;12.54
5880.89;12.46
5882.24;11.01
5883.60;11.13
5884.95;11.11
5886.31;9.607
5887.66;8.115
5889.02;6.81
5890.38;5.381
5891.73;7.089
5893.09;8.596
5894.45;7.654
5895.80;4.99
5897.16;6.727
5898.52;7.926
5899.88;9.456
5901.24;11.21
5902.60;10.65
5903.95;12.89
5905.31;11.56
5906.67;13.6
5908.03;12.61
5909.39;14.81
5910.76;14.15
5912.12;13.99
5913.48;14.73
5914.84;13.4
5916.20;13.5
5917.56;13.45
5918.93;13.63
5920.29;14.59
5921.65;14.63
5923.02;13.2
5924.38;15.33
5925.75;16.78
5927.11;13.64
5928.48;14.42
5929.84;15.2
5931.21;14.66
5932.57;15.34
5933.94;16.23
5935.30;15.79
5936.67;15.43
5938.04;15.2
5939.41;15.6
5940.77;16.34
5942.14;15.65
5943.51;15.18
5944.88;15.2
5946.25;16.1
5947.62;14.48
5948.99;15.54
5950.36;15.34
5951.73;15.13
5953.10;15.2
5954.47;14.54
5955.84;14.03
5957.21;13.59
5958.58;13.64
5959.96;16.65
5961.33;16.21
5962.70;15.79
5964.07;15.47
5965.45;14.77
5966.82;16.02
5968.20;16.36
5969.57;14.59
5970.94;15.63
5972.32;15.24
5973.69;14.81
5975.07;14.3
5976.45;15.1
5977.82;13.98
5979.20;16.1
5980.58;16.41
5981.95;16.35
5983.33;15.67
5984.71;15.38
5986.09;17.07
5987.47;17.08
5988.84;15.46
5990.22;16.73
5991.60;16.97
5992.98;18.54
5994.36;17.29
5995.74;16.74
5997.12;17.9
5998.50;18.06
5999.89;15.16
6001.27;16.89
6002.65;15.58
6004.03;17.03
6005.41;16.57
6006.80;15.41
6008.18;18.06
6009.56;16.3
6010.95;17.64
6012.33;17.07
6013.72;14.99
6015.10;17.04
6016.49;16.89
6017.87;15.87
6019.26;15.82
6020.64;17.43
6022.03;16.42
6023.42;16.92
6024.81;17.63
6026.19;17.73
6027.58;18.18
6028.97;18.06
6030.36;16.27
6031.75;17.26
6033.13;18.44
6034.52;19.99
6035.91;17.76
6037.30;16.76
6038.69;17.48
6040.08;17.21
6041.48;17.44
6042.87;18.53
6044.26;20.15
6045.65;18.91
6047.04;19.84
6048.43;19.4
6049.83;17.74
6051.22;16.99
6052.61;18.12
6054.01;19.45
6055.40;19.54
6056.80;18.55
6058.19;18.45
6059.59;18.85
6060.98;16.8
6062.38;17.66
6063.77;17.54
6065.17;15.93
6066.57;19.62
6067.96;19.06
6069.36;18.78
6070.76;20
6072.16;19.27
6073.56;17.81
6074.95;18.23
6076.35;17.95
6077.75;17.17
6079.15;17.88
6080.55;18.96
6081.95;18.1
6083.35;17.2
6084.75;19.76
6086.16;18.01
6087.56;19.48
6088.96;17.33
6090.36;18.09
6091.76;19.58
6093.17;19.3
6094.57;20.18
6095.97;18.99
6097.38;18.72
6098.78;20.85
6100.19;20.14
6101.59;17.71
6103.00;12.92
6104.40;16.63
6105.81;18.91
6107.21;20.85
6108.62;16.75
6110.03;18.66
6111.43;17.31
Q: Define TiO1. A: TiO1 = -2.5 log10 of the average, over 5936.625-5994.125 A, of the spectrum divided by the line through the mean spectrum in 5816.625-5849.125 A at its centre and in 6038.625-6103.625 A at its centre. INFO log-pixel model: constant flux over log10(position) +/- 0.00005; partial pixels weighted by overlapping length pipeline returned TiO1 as 0.14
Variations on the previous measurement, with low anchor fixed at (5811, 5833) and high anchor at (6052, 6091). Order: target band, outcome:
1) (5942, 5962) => 0.16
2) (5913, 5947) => 0.16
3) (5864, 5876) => 0.15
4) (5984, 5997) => 0.05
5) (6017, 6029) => 0.06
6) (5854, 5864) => 0.17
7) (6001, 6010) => 0.08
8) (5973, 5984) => 0.15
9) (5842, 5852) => -0.02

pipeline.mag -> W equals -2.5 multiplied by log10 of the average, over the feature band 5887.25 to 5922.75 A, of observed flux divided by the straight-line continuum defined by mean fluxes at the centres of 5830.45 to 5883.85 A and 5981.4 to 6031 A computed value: 0.39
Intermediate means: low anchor 15.3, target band 11.1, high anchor 16.8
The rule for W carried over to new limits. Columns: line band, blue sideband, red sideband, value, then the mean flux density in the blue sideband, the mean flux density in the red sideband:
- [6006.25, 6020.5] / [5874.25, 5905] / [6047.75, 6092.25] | -0.06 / 10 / 18.3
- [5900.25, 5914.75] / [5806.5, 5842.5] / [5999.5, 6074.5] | 0.32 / 17.2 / 17.7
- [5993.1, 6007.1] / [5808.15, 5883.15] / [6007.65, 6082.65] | 0.04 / 15.8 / 17.9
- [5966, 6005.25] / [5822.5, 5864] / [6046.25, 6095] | 0.10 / 16.3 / 18.5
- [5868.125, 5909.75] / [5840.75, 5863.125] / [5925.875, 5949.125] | 0.37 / 15.8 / 15.3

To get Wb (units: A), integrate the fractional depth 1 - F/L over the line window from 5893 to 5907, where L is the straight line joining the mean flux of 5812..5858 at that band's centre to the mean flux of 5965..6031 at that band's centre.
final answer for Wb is 5.9 A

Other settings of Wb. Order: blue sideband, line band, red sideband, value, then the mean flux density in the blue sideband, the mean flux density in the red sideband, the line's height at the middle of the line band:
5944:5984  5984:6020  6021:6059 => 0.0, 15.2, 18.1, 16.7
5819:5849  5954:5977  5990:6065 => 3.0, 17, 17.5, 17.3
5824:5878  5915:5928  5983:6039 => 1.7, 15.9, 17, 16.4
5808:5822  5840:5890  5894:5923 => 0.5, 17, 12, 14.3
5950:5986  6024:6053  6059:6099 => -1.3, 15.3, 18.5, 17.3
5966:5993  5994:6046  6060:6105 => -1.3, 15.8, 18.3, 16.8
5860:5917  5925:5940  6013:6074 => -1.8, 12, 17.9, 13.7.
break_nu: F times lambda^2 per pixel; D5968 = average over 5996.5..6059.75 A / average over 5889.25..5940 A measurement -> 1.4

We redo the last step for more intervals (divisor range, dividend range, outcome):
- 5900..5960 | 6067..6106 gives 1.35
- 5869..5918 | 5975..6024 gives 1.49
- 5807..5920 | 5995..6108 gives 1.34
